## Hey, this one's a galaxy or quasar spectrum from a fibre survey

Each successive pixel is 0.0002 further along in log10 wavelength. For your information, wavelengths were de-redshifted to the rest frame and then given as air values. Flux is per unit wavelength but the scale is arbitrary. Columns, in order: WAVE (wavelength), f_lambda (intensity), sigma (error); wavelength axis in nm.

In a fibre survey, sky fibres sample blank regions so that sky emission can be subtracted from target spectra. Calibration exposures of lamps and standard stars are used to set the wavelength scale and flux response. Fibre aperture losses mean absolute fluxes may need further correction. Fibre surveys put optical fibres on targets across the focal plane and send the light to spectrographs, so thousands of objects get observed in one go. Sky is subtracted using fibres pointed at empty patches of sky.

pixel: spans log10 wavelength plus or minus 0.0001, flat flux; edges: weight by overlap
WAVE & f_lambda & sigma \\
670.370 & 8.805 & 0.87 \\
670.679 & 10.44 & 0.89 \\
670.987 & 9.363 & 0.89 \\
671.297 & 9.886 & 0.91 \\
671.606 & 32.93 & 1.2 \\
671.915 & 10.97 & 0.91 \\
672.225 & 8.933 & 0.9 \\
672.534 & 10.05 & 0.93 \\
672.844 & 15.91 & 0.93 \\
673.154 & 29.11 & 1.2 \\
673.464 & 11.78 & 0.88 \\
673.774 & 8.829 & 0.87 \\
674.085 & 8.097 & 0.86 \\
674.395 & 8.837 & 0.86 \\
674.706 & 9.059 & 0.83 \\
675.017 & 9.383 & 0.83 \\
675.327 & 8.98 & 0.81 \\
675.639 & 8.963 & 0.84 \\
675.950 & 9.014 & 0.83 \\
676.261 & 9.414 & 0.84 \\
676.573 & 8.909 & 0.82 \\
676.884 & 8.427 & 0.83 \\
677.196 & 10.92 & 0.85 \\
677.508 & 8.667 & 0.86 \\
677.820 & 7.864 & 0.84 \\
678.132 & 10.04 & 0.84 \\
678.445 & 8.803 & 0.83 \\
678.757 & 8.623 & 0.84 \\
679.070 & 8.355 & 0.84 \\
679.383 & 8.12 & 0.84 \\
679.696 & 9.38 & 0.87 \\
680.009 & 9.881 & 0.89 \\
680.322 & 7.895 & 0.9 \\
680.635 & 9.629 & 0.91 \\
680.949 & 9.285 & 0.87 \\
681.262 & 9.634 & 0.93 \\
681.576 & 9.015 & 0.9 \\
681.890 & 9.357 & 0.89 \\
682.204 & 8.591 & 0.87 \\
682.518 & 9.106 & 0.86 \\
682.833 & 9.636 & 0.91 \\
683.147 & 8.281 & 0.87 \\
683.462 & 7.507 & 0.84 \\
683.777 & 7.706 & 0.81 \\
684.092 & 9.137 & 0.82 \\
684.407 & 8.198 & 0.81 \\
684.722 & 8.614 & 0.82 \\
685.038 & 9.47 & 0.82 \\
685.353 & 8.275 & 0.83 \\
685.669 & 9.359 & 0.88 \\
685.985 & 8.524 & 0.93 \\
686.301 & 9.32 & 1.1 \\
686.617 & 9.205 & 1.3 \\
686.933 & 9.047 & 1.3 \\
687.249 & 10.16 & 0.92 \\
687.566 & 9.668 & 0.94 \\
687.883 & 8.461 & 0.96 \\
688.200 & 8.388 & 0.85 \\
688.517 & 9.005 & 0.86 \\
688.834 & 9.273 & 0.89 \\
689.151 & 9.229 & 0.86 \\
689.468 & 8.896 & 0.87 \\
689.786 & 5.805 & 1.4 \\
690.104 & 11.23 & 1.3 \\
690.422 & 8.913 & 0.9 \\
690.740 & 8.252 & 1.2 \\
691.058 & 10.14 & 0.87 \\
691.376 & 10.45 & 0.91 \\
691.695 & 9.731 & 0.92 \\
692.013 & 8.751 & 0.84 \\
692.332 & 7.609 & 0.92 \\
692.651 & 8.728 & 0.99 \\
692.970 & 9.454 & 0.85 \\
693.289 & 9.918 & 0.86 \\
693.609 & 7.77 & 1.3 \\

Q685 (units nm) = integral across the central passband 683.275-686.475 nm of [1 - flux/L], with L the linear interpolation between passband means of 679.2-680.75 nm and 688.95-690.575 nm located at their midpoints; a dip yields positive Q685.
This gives 0.10 nm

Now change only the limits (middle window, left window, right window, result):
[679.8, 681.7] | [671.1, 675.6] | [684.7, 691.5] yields 0.30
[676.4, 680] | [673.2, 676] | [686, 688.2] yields 0.30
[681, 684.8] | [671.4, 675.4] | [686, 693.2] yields 0.73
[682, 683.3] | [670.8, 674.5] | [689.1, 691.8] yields 0.26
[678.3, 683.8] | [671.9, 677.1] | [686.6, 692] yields 0.68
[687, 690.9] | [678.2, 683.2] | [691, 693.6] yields 0.09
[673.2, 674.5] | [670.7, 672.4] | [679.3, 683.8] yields 0.19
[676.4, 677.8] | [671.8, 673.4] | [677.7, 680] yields 0.19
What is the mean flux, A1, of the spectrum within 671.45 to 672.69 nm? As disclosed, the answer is 15.7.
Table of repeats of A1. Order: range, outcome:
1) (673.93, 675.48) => 8.88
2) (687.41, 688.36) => 8.83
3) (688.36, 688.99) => 9.14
